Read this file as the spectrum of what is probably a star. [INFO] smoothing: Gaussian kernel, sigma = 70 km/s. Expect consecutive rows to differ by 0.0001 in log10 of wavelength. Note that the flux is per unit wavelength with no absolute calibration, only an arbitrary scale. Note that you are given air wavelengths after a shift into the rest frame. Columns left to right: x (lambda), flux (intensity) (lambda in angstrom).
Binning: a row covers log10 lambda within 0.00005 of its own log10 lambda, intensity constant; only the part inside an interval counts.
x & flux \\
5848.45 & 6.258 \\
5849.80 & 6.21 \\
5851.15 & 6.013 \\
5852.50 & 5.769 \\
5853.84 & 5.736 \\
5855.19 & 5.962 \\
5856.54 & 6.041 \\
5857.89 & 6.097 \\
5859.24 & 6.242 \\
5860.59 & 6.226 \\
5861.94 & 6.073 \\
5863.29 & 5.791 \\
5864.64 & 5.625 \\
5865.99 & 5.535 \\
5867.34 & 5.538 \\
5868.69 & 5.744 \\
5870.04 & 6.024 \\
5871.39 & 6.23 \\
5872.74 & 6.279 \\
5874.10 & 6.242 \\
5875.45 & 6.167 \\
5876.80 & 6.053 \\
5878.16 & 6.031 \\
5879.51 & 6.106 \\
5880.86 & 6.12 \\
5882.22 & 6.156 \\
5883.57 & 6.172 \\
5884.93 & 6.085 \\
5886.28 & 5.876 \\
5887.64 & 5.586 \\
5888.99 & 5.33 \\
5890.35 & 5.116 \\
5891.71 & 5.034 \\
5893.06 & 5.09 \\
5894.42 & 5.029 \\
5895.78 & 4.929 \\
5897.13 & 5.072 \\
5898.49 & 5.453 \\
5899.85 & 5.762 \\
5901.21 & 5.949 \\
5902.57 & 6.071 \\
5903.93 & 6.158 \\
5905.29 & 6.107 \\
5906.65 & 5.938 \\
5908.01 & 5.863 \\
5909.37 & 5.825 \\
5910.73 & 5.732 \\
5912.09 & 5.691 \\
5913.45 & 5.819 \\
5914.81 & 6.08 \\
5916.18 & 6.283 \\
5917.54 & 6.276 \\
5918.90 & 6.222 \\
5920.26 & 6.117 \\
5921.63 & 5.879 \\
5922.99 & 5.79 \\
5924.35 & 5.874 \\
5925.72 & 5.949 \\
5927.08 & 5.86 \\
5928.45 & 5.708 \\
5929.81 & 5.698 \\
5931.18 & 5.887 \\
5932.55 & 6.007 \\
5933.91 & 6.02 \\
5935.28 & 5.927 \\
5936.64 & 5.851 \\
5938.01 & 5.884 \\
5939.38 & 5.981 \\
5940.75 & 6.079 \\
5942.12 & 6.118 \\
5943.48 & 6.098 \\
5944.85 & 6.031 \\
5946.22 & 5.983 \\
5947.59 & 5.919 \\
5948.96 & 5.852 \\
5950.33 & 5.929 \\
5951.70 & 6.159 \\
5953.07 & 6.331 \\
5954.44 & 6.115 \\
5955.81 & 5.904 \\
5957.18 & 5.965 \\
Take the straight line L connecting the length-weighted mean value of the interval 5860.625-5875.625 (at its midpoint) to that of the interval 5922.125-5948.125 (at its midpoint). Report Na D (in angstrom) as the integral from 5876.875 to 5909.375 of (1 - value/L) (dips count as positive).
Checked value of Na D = 1.3 angstrom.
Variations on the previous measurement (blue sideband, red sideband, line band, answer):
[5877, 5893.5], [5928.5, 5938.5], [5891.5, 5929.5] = 0.3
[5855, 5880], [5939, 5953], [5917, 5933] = 0.2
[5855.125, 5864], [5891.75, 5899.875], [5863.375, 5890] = -1.4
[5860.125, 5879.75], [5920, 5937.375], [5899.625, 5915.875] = 0.0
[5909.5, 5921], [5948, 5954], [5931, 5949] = 0.2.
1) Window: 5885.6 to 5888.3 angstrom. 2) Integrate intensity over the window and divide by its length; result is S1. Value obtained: 5.73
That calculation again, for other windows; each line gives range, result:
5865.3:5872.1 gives 5.82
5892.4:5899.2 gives 5.12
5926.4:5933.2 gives 5.83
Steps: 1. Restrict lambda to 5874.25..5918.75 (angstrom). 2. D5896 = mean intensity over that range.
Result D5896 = 5.79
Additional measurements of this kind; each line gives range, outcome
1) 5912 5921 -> 6.09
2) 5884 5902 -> 5.42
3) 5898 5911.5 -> 5.89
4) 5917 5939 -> 5.93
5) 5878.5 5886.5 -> 6.1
